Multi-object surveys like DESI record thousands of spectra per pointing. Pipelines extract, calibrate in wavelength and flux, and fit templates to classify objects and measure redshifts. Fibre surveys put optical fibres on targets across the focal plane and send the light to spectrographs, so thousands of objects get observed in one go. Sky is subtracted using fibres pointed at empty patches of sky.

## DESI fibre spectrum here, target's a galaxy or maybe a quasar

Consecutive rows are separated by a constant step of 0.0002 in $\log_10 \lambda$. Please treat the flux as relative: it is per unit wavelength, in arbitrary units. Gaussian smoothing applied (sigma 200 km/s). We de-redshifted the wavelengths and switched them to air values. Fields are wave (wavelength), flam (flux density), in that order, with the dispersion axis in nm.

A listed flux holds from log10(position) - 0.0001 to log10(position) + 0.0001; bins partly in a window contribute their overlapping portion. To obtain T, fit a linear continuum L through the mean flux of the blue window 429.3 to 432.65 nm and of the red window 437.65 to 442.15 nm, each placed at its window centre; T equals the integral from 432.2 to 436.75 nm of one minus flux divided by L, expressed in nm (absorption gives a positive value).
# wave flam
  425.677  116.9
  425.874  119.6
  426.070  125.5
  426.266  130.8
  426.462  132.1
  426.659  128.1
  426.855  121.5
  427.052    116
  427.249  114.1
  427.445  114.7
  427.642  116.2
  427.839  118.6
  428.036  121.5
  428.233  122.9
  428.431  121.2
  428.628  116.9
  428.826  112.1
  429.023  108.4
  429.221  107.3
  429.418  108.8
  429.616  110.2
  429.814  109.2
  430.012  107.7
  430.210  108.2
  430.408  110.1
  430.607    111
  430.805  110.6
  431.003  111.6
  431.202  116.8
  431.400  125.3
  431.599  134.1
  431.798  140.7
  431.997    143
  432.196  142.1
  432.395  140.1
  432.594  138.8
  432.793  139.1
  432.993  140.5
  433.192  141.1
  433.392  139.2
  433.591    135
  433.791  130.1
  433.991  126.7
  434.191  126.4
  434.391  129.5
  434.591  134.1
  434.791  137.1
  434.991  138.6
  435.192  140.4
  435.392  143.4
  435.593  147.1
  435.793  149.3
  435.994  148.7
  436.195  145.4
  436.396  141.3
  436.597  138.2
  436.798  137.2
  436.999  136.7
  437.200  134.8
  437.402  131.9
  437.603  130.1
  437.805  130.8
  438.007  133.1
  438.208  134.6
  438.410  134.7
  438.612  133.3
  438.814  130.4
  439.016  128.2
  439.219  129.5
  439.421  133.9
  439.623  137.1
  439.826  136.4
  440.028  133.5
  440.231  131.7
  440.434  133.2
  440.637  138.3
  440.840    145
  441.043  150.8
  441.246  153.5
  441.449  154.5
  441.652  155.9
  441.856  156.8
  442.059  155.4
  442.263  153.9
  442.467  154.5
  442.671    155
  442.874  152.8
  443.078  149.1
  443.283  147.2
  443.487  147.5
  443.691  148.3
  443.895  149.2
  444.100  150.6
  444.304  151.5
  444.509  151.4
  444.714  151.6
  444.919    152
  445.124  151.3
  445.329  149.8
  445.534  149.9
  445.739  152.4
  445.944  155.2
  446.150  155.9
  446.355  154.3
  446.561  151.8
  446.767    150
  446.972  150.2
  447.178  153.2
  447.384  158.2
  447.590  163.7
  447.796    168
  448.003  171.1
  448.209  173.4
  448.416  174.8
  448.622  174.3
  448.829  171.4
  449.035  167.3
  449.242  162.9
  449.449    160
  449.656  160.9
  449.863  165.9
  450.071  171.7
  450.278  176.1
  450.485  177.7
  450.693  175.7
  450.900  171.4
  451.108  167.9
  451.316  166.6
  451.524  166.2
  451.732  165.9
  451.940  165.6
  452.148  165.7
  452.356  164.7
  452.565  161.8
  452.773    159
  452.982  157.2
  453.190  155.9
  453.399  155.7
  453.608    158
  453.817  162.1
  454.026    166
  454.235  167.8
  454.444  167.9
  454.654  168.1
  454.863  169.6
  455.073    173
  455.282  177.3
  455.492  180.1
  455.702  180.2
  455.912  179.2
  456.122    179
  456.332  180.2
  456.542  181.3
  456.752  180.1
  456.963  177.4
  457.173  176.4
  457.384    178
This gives -0.36 nm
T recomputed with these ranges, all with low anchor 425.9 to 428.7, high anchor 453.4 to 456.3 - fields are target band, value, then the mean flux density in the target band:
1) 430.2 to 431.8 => 0.127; 118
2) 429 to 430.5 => 0.204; 109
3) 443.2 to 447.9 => 0.047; 153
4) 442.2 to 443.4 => -0.021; 152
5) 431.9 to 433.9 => -0.112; 139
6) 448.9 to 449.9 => -0.014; 164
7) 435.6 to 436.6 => -0.059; 145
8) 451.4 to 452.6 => 0.005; 165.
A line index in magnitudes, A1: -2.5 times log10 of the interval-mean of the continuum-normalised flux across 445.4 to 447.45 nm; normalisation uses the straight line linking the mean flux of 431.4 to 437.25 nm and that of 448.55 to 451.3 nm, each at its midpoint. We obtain 0.06 mag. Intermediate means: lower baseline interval 138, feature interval 153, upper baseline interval 169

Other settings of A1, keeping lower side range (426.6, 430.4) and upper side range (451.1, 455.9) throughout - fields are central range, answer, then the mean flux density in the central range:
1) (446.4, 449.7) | -0.05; 163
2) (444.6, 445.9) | -0.01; 151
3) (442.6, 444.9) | -0.03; 150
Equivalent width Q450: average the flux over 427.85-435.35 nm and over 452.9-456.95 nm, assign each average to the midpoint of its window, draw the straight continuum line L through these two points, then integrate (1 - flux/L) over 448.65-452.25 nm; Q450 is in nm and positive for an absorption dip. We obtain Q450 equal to -0.14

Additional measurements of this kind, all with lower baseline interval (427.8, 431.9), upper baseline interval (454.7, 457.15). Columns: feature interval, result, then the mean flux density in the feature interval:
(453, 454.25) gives 0.088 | 160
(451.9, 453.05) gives 0.049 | 162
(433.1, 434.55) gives -0.085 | 133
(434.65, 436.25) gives -0.177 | 143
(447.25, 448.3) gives -0.053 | 166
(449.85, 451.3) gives -0.065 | 172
